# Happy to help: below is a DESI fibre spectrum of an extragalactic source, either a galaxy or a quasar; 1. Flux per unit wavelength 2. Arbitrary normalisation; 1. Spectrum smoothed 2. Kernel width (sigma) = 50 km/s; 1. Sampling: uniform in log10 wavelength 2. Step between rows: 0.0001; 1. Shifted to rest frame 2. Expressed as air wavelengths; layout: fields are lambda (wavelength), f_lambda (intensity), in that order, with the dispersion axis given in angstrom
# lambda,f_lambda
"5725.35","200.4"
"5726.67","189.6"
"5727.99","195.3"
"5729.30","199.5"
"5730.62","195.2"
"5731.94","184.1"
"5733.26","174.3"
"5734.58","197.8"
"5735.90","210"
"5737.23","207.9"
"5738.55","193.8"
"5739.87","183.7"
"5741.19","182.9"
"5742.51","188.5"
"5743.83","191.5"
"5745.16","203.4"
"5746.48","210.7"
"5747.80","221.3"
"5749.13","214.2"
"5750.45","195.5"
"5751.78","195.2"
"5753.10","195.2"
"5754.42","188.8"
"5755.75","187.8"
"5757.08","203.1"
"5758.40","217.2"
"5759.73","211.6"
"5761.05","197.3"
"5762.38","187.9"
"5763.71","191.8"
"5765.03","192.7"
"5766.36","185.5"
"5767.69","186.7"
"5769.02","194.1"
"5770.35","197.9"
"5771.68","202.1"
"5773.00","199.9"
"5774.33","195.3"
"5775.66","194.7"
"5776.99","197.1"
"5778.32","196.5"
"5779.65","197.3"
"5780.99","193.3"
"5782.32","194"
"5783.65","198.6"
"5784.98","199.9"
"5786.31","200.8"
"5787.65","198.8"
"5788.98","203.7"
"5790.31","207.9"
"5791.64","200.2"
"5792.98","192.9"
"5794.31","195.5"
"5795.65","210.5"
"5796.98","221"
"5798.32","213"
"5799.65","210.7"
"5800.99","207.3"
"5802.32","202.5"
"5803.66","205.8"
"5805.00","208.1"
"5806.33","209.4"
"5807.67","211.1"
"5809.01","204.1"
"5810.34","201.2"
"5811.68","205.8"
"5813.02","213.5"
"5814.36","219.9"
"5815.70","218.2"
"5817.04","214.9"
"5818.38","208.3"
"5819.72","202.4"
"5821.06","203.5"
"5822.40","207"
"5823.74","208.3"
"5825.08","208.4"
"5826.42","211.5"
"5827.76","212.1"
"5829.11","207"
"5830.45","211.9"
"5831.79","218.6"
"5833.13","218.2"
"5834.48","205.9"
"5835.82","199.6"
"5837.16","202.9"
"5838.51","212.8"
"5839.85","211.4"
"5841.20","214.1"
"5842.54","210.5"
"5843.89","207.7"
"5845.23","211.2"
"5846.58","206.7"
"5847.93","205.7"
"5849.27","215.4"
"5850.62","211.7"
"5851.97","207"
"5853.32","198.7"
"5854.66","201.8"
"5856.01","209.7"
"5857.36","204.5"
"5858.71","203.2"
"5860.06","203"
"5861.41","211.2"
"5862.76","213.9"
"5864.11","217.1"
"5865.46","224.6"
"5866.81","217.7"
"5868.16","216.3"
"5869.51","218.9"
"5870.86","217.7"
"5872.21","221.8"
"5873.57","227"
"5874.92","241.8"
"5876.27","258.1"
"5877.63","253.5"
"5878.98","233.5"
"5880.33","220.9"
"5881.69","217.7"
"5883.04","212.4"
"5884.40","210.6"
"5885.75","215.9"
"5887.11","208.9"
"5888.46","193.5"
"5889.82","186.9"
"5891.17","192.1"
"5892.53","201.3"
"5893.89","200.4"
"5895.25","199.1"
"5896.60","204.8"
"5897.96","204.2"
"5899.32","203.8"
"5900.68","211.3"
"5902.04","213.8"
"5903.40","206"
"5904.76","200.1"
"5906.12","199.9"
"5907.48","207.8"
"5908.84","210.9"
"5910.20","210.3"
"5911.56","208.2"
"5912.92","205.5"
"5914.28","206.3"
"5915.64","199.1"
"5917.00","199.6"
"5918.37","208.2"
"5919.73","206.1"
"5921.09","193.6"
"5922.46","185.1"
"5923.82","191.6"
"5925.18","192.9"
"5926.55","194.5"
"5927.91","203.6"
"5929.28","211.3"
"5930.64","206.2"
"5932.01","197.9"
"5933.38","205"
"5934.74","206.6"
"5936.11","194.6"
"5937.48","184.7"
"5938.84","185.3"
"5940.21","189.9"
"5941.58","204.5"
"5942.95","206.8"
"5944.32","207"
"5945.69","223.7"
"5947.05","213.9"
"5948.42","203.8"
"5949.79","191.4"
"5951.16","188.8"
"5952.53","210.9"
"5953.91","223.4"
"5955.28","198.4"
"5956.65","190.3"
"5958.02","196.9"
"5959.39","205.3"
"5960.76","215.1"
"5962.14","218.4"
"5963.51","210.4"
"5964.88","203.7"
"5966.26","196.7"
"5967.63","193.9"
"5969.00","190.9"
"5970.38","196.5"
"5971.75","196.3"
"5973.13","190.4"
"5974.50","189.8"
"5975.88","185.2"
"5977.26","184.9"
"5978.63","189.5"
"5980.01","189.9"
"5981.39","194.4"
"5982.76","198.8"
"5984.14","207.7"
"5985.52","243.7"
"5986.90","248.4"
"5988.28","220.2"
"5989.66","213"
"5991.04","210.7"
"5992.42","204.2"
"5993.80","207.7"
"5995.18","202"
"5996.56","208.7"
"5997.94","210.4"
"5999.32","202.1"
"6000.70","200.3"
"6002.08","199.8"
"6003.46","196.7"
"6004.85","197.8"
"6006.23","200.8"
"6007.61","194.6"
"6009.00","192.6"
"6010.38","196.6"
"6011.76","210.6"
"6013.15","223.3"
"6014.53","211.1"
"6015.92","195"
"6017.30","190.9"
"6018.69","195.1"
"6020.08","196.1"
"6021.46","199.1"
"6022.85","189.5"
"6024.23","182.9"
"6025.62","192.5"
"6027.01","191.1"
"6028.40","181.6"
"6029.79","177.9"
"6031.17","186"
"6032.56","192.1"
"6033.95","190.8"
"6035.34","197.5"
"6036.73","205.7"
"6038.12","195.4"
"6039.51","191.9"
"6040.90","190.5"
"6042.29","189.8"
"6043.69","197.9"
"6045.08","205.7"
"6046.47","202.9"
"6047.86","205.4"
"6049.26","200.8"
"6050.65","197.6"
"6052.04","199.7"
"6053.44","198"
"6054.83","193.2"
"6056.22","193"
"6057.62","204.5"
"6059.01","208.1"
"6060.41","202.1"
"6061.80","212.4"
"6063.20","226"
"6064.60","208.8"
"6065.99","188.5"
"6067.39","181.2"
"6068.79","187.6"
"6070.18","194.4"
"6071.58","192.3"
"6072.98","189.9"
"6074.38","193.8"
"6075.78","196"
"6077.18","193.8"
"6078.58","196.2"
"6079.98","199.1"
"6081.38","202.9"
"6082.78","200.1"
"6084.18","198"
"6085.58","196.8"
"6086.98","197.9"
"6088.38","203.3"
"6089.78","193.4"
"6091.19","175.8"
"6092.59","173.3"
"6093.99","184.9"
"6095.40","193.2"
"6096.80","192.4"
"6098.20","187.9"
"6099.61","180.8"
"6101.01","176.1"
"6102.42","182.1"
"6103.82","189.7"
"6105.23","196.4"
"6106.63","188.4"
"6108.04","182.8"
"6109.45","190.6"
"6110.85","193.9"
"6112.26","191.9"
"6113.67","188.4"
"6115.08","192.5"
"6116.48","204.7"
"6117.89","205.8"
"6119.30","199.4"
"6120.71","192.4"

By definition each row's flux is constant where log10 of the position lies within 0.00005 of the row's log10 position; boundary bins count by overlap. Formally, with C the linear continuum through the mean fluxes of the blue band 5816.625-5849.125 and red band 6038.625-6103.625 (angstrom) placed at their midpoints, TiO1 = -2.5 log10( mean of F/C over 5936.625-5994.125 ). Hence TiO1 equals -0.008 mag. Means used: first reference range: 209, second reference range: 195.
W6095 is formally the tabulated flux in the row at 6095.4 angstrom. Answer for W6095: 193.2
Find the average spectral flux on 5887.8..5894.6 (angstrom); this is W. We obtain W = 195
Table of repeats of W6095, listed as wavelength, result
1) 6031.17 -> 186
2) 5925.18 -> 192.9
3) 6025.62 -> 192.5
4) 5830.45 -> 211.9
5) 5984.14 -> 207.7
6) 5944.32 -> 207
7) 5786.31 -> 200.8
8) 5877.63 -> 253.5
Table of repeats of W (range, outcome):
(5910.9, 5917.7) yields 204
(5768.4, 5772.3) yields 198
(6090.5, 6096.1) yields 182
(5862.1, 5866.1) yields 219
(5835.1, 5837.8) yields 202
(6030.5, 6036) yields 192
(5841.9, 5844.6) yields 209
